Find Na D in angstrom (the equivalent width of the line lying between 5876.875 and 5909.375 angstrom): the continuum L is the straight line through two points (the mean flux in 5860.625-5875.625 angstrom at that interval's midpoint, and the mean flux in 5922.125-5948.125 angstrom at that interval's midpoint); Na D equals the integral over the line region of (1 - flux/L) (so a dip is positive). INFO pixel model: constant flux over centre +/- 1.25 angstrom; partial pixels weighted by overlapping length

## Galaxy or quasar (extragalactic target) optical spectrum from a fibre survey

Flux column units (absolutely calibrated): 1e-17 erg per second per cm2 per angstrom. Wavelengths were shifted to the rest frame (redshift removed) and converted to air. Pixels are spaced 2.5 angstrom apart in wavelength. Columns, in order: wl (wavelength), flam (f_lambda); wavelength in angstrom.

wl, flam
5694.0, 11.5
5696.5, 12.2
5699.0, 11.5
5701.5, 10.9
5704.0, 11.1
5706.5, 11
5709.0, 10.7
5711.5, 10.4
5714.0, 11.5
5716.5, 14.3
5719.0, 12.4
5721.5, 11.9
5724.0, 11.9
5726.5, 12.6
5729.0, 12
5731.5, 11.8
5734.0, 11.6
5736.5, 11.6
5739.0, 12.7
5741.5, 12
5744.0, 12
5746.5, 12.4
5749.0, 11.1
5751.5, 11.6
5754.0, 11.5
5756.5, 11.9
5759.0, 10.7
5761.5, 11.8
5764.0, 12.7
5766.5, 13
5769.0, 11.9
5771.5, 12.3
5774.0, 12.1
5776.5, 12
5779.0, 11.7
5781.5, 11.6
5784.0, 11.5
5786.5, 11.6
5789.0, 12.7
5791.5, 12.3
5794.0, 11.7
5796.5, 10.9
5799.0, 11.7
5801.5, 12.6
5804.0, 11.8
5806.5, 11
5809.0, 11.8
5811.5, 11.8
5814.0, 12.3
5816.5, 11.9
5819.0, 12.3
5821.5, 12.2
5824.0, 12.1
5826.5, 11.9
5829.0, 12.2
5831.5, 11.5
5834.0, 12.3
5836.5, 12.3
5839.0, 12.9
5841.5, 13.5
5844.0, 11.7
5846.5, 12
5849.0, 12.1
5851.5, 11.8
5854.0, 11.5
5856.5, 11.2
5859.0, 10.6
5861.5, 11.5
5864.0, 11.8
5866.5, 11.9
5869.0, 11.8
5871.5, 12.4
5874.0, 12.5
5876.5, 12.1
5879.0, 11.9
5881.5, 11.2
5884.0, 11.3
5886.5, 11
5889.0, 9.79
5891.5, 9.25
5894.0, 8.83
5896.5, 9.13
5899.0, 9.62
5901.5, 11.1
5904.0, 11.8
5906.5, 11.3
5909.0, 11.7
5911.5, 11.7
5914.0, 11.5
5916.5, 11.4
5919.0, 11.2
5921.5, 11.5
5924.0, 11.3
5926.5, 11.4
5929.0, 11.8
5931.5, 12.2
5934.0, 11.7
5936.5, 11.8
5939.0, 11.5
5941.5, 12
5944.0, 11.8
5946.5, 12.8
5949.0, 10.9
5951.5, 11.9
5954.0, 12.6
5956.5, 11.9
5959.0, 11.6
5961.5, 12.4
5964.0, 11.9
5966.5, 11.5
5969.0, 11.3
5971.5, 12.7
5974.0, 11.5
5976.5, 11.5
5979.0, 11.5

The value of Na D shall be 3.6 angstrom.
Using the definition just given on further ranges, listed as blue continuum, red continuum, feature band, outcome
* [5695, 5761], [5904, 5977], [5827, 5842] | -0.8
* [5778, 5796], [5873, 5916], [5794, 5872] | -3.2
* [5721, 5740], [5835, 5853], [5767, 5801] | 0.7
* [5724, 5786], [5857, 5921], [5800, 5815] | -0.3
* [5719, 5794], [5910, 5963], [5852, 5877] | 0.2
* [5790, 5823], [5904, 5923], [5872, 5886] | -0.2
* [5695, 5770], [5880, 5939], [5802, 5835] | -1.5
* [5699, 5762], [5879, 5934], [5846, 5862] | -0.4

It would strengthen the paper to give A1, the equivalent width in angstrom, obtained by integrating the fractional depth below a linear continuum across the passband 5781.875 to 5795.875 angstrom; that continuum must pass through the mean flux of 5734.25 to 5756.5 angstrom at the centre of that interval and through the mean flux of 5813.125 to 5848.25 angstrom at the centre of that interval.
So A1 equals 0.2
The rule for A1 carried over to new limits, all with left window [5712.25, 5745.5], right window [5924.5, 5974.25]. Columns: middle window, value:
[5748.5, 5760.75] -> 0.7 angstrom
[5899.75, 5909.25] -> 0.5 angstrom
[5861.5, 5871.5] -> 0.1 angstrom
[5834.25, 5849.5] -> -0.5 angstrom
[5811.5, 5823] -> -0.1 angstrom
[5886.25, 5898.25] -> 2.5 angstrom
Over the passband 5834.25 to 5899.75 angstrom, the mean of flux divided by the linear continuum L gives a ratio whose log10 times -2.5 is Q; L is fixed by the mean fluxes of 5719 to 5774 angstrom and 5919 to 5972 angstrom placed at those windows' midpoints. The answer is 0.044 mag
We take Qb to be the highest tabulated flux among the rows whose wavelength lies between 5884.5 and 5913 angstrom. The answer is 11.8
